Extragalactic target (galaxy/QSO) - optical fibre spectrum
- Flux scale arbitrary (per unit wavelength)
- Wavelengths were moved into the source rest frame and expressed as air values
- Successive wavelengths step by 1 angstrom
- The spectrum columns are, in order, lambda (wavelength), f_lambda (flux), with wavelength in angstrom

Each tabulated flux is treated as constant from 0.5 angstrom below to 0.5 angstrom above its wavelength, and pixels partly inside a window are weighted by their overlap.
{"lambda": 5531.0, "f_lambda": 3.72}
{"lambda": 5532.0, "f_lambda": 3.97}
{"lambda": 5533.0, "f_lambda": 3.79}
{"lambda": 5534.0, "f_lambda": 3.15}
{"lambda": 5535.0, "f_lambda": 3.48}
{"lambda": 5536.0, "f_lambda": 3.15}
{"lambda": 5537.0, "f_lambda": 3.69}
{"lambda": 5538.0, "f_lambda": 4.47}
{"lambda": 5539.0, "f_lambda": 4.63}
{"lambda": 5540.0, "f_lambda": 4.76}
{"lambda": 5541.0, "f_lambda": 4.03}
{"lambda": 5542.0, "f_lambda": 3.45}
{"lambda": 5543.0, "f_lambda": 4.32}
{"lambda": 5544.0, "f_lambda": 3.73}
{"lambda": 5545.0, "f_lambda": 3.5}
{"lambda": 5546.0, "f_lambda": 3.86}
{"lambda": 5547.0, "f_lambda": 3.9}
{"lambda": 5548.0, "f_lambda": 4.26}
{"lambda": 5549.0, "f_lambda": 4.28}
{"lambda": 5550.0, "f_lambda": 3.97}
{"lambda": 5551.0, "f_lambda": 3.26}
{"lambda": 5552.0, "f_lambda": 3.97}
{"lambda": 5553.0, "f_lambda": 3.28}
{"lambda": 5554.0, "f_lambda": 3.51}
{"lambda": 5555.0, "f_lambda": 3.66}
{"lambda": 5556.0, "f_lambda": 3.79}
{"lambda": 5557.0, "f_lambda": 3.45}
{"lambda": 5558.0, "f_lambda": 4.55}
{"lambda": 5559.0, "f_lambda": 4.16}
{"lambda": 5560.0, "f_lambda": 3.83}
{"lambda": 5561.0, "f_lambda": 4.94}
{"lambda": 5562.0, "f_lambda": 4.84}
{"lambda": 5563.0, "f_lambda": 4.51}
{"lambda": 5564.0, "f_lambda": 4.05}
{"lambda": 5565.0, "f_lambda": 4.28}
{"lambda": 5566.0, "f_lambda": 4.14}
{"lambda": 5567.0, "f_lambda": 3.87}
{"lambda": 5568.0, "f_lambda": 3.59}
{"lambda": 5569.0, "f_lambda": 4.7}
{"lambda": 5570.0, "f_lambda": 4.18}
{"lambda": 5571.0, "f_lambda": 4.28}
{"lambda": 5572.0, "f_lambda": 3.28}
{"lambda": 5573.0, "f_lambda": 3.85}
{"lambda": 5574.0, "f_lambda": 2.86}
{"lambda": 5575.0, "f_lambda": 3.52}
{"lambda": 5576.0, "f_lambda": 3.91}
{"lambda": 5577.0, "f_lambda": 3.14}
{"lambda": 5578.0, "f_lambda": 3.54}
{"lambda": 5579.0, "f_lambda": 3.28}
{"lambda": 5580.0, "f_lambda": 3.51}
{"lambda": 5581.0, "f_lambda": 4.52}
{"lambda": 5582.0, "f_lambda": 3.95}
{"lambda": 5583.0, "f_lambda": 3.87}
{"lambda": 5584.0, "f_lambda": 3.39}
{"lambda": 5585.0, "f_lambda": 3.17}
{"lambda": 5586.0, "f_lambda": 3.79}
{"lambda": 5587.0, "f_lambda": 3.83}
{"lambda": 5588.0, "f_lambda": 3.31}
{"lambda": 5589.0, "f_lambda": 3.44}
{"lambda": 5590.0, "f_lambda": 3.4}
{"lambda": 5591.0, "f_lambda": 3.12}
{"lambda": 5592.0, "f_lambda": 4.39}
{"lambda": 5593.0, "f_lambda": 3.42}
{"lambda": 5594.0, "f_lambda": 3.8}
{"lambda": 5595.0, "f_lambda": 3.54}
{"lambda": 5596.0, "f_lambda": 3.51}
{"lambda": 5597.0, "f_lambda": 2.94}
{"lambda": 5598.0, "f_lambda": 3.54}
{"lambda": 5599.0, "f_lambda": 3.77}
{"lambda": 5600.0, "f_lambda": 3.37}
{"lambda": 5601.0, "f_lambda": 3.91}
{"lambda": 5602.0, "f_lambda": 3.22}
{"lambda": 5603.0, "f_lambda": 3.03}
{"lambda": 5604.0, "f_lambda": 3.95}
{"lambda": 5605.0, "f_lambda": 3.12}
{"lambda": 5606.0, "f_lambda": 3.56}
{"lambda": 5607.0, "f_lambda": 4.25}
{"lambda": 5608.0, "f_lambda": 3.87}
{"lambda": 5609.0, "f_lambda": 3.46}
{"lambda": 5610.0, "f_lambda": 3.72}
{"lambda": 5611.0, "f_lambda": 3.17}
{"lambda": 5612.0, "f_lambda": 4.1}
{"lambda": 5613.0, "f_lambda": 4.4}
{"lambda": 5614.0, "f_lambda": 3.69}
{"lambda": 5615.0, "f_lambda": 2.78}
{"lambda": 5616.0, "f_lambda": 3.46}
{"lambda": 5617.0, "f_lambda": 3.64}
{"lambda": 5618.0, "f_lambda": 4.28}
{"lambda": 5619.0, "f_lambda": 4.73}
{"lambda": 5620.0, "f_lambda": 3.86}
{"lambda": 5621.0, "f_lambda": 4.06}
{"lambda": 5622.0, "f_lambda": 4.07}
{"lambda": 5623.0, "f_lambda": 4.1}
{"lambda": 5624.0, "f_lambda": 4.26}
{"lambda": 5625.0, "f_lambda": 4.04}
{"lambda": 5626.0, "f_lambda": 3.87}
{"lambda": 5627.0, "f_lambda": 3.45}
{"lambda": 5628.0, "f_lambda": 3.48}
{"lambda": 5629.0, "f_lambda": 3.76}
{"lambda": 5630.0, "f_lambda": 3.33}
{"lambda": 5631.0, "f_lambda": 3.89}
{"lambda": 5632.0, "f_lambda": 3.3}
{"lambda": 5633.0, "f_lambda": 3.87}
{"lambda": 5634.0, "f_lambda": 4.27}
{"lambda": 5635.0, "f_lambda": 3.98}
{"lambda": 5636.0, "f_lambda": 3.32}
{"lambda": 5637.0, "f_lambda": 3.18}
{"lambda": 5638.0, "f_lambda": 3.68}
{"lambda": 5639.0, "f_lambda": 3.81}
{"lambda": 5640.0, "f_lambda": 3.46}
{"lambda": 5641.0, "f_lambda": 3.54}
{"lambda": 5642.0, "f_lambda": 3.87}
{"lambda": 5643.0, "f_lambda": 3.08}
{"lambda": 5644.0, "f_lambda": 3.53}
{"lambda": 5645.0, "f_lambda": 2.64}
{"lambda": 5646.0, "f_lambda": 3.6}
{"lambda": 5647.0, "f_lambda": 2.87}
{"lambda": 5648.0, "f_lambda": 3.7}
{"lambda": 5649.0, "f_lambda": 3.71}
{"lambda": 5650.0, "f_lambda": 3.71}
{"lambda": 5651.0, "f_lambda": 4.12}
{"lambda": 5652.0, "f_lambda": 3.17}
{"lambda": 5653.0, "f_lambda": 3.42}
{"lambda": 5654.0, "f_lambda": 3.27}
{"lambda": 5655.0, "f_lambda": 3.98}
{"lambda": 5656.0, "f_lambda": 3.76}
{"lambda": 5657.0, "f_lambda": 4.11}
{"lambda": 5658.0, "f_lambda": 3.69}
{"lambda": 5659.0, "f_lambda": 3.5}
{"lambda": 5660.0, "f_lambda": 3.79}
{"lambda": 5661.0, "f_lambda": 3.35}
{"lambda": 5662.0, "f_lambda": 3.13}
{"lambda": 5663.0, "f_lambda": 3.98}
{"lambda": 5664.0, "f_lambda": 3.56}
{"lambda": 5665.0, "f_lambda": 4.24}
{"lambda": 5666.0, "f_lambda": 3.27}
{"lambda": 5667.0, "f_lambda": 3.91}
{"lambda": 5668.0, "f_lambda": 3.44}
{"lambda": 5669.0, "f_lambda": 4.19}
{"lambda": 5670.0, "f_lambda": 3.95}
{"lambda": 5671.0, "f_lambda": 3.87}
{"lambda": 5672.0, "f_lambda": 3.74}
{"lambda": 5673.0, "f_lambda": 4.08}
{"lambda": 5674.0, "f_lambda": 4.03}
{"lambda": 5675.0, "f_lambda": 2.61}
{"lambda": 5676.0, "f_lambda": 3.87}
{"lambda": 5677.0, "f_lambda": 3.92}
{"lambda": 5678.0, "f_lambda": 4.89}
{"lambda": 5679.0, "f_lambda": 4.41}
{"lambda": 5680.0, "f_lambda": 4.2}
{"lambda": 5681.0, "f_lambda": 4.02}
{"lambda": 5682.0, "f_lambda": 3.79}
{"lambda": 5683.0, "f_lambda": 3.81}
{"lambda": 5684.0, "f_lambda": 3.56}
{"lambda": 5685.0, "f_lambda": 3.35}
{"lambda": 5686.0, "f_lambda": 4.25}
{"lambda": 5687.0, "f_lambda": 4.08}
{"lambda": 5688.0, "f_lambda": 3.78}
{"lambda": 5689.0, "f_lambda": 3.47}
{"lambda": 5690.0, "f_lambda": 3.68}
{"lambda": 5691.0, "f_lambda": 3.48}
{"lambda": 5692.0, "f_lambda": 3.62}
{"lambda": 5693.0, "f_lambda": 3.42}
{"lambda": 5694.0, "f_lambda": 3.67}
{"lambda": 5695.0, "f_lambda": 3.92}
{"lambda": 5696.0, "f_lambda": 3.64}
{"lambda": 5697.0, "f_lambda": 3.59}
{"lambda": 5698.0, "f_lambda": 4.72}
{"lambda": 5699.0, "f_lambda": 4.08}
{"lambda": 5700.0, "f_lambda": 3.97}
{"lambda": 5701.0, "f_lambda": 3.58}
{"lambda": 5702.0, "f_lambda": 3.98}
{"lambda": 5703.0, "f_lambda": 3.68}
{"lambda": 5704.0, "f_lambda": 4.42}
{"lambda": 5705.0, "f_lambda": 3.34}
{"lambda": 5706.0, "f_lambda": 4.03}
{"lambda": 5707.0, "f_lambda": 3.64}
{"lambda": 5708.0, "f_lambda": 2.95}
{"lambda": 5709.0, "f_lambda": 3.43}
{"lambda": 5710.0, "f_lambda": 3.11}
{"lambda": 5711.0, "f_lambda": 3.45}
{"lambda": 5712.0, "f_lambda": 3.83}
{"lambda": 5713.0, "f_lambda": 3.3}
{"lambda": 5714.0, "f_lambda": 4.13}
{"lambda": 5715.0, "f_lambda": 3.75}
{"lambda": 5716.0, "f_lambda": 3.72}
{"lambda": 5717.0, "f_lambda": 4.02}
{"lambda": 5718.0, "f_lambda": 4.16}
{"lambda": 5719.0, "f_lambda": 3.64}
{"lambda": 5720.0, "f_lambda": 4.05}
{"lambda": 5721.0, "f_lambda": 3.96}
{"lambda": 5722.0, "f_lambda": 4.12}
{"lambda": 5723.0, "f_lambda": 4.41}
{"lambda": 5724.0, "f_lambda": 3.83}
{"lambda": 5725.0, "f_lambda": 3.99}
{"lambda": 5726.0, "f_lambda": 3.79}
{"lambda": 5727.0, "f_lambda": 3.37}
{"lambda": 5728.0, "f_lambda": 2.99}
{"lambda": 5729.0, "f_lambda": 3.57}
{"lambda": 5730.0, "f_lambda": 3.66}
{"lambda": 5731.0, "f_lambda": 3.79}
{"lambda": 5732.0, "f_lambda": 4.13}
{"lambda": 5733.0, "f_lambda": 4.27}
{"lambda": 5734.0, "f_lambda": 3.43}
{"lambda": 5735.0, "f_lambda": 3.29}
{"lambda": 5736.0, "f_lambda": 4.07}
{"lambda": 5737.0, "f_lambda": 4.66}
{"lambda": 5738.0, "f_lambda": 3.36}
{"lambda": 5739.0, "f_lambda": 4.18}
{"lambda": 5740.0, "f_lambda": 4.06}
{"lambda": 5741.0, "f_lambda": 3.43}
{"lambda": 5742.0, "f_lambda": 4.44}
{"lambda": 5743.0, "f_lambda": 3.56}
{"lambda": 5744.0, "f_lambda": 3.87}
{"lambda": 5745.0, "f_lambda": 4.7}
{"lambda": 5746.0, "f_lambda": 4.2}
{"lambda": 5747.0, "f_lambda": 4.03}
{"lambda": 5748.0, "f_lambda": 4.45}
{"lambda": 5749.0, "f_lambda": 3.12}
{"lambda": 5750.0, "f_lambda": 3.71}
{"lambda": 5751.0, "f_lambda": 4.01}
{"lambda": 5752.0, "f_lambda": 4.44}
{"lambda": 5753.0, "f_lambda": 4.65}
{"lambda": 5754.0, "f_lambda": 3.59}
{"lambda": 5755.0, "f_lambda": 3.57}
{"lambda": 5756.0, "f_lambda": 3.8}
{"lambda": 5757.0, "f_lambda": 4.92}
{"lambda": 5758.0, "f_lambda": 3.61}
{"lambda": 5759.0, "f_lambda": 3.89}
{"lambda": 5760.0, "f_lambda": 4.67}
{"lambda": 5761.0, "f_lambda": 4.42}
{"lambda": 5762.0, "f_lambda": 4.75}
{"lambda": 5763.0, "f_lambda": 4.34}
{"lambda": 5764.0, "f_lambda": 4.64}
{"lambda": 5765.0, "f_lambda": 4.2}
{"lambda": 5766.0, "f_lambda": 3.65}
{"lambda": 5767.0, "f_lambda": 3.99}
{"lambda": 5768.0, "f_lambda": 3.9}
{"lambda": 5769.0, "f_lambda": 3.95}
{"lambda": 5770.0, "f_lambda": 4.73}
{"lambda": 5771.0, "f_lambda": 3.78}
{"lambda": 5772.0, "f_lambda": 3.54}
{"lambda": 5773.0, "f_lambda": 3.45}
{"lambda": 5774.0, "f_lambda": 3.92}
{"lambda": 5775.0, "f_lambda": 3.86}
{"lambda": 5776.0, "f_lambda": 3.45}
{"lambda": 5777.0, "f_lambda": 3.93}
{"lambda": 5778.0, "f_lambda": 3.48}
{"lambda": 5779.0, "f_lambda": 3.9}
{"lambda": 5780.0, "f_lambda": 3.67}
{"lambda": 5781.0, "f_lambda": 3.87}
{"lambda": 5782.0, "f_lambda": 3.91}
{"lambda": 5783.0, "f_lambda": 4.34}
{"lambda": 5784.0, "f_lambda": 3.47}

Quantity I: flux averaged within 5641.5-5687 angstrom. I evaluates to 3.71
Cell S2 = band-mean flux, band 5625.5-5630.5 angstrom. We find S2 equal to 3.58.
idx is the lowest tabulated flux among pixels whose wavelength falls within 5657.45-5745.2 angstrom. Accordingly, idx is 2.61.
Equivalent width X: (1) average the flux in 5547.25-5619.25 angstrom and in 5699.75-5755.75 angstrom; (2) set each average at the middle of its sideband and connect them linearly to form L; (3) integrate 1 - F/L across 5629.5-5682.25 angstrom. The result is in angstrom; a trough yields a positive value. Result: 1.5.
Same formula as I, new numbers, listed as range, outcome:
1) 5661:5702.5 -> 3.82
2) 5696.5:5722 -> 3.79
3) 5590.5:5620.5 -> 3.65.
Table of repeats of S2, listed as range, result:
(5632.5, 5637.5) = 3.72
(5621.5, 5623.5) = 4.08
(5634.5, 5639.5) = 3.59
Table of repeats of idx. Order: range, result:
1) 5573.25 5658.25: 2.64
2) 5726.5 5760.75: 2.99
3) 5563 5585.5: 2.86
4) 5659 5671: 3.13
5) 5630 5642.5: 3.18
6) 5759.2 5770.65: 3.65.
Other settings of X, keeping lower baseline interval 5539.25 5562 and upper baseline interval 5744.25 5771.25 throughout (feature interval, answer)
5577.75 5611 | 3.42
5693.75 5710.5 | 1.39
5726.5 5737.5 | 0.98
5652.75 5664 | 1.15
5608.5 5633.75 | 1.40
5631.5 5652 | 2.46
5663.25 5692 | 1.65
